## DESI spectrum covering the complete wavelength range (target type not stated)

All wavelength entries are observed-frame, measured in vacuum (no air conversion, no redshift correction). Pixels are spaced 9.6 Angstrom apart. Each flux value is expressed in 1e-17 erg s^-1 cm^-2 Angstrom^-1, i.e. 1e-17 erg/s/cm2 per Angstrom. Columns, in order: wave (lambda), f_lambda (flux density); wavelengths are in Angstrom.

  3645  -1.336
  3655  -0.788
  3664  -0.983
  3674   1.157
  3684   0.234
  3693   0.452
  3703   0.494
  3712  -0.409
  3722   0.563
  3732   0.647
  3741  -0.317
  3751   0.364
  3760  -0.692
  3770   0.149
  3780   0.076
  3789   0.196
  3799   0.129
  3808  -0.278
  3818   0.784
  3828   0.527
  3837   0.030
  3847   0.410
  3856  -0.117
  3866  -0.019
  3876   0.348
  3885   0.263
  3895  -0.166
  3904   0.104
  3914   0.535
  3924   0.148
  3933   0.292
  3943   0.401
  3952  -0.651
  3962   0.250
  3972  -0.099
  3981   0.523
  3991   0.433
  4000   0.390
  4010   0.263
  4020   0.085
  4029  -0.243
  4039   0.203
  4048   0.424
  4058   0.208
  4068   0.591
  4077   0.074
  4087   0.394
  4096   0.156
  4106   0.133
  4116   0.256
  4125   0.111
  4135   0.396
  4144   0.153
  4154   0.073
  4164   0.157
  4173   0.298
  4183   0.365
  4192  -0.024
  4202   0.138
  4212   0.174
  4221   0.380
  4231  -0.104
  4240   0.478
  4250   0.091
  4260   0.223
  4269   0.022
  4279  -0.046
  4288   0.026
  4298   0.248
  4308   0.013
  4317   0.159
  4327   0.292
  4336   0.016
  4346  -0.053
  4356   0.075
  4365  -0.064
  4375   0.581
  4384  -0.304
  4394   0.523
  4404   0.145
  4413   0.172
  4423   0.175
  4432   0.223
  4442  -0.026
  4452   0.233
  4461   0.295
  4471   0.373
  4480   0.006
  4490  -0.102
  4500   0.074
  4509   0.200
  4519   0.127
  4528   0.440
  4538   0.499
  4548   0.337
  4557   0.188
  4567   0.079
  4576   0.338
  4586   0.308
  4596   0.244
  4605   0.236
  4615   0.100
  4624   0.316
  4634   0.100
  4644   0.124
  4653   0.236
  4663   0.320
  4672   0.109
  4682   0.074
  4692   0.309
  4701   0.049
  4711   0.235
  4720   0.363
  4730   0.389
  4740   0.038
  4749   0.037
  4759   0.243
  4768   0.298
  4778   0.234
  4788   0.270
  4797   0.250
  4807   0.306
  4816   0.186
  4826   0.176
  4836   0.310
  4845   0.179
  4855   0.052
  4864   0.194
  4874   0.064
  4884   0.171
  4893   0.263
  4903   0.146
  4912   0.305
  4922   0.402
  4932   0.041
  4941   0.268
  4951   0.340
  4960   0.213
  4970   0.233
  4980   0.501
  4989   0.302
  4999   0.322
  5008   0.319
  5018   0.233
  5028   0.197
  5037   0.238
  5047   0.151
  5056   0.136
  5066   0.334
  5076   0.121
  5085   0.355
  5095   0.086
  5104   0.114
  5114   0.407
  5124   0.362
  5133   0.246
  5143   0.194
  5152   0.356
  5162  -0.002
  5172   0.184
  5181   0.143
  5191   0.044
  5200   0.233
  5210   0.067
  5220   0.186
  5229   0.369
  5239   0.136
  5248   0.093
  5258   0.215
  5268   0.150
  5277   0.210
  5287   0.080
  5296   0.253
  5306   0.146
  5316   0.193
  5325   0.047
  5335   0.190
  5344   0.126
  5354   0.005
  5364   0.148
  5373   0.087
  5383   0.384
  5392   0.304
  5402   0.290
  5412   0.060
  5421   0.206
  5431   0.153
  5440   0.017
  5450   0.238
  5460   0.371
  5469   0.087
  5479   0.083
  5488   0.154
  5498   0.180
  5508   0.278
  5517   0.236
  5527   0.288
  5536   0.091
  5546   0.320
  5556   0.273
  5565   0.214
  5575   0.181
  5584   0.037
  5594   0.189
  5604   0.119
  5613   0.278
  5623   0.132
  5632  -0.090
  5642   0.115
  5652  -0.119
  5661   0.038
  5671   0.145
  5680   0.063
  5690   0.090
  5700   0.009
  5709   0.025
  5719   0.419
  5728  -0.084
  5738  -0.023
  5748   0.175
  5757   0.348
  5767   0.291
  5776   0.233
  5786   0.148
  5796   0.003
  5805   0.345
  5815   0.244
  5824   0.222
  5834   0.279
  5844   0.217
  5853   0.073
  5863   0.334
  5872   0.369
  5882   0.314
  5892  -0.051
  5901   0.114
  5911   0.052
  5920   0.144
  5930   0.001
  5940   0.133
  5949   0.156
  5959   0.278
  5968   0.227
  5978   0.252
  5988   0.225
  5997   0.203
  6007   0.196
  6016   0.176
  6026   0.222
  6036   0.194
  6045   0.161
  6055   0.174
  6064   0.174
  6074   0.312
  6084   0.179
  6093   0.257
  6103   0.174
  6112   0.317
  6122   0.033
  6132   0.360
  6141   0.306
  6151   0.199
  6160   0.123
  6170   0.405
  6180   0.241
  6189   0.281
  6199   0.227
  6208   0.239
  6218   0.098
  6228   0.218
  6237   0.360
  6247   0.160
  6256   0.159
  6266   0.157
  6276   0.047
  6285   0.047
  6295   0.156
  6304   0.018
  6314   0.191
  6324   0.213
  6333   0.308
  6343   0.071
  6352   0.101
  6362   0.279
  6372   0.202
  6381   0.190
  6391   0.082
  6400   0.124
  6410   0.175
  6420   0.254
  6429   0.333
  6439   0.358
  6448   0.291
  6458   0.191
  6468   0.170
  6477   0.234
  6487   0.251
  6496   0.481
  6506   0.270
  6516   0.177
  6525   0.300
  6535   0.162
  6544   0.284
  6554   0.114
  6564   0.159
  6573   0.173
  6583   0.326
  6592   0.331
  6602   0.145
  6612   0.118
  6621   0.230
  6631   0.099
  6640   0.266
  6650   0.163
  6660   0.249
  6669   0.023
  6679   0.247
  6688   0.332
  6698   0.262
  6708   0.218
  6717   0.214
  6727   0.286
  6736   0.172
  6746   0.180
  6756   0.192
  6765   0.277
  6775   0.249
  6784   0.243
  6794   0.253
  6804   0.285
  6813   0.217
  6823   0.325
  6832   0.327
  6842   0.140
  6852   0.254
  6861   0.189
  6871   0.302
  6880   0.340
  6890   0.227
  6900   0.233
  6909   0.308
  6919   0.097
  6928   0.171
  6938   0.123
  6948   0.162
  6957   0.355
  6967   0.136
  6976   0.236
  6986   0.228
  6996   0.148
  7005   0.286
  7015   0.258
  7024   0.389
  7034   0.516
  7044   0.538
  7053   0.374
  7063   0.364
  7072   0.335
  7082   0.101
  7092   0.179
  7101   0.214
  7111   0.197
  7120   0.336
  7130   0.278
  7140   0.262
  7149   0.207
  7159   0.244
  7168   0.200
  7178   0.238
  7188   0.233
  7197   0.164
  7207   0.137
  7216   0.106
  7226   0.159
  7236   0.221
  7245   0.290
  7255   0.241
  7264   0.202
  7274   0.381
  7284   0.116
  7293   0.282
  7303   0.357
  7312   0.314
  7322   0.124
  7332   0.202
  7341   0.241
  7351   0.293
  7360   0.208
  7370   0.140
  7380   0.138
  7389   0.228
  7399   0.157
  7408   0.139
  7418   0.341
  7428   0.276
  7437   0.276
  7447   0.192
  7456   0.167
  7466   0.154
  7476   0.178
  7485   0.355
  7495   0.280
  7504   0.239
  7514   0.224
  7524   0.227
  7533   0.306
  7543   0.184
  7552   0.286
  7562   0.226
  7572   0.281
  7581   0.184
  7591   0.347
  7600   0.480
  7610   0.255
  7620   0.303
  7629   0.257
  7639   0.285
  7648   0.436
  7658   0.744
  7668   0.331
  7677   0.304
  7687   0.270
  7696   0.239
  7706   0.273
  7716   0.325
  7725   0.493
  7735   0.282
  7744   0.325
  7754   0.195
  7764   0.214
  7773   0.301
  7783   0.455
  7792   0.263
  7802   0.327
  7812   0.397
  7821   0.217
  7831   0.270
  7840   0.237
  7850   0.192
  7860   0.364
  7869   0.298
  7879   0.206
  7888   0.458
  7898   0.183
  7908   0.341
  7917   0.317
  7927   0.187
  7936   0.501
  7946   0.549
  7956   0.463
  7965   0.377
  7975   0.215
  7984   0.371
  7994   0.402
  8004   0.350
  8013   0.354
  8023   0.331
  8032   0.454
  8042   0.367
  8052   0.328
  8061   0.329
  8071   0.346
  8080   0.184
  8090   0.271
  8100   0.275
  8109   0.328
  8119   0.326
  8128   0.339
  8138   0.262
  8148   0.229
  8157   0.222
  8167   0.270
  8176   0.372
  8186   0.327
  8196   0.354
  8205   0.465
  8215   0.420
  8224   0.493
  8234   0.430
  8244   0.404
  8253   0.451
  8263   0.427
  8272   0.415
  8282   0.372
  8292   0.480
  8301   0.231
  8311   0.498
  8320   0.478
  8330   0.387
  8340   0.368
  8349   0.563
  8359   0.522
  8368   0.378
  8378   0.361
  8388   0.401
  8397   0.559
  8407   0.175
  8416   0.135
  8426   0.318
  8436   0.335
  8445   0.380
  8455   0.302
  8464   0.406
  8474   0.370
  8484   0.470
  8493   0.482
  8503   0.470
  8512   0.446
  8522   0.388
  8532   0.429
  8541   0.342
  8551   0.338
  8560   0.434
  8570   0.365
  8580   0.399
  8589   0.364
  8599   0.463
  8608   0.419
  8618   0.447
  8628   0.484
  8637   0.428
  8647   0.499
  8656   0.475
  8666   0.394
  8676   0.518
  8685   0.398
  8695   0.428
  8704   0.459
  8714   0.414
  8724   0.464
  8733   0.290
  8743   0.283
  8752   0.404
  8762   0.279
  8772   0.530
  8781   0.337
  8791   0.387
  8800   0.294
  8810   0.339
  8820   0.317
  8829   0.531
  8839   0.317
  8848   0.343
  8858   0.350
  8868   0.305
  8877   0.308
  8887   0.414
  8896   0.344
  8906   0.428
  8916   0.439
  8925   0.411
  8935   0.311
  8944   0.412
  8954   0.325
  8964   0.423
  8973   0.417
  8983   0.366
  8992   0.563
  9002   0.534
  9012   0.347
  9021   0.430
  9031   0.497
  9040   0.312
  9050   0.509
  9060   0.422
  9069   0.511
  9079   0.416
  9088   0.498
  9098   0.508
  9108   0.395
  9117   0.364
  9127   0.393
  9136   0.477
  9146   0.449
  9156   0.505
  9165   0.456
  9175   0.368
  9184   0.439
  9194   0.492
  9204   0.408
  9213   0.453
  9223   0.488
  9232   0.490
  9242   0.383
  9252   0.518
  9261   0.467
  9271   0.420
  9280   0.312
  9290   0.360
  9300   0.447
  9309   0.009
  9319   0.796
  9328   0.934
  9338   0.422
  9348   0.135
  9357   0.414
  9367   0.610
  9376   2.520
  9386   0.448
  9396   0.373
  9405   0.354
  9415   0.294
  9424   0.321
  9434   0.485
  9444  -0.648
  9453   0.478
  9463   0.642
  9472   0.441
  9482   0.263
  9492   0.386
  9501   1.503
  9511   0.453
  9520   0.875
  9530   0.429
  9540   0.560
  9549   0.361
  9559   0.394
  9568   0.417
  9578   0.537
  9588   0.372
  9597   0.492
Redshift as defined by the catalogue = 1.054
